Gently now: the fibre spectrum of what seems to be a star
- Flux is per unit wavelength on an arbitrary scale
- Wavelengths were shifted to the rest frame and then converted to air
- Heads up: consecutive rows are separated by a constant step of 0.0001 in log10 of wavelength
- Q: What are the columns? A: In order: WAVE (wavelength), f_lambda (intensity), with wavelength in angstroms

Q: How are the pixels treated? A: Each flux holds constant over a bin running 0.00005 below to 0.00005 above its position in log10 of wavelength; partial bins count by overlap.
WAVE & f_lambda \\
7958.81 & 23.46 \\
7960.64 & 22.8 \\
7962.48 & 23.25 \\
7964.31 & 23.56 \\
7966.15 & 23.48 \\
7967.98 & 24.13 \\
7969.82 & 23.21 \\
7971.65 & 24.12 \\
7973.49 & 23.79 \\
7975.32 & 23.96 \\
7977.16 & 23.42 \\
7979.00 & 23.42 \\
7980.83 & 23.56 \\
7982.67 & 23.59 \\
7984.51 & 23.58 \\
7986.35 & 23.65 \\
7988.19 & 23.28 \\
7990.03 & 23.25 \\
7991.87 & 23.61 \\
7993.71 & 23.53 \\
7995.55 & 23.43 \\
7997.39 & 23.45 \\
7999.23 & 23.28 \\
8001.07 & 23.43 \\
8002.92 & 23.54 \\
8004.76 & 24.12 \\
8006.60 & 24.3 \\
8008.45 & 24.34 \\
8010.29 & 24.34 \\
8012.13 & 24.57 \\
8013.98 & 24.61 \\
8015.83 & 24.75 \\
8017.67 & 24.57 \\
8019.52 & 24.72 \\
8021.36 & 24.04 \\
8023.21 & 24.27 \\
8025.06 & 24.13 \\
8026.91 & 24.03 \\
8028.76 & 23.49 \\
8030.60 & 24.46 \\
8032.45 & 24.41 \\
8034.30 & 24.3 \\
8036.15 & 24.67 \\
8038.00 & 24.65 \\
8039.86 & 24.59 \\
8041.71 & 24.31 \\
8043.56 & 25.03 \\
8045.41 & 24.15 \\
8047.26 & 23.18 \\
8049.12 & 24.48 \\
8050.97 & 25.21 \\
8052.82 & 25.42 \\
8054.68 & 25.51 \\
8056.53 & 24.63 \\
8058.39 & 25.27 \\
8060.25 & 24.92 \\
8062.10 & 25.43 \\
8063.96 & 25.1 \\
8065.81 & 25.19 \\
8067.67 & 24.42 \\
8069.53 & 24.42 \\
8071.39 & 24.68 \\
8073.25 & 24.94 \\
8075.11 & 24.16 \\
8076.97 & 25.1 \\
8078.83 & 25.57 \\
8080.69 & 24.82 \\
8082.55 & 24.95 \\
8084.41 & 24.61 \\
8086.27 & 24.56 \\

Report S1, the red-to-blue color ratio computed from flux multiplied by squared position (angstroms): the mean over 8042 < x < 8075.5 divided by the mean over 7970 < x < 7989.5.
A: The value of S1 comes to 1.1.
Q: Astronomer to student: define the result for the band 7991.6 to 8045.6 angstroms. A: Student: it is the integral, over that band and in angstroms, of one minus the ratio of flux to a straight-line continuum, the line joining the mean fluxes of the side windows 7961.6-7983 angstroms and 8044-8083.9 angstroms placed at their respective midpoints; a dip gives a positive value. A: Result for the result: 0.1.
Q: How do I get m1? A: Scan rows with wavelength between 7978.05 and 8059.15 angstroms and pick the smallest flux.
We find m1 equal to 23.18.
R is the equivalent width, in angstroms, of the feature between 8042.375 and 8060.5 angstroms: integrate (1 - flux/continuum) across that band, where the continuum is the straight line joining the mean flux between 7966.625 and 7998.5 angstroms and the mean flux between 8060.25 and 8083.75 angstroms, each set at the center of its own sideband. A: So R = -0.1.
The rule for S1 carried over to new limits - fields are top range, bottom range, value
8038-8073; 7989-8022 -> 1.05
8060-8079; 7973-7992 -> 1.08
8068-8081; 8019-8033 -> 1.04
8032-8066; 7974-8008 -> 1.06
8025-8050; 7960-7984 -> 1.05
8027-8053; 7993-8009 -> 1.04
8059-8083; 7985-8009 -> 1.07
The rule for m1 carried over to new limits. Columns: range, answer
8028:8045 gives 23.49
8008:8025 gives 24.04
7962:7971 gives 23.21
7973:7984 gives 23.42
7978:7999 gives 23.25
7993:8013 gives 23.28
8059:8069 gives 24.42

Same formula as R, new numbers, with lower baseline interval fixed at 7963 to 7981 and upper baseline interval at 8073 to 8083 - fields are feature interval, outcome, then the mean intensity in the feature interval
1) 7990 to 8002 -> 0.26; 23.4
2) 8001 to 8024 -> -0.15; 24.3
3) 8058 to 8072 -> -0.09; 24.9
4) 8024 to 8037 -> 0.08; 24.2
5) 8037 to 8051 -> 0.07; 24.4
